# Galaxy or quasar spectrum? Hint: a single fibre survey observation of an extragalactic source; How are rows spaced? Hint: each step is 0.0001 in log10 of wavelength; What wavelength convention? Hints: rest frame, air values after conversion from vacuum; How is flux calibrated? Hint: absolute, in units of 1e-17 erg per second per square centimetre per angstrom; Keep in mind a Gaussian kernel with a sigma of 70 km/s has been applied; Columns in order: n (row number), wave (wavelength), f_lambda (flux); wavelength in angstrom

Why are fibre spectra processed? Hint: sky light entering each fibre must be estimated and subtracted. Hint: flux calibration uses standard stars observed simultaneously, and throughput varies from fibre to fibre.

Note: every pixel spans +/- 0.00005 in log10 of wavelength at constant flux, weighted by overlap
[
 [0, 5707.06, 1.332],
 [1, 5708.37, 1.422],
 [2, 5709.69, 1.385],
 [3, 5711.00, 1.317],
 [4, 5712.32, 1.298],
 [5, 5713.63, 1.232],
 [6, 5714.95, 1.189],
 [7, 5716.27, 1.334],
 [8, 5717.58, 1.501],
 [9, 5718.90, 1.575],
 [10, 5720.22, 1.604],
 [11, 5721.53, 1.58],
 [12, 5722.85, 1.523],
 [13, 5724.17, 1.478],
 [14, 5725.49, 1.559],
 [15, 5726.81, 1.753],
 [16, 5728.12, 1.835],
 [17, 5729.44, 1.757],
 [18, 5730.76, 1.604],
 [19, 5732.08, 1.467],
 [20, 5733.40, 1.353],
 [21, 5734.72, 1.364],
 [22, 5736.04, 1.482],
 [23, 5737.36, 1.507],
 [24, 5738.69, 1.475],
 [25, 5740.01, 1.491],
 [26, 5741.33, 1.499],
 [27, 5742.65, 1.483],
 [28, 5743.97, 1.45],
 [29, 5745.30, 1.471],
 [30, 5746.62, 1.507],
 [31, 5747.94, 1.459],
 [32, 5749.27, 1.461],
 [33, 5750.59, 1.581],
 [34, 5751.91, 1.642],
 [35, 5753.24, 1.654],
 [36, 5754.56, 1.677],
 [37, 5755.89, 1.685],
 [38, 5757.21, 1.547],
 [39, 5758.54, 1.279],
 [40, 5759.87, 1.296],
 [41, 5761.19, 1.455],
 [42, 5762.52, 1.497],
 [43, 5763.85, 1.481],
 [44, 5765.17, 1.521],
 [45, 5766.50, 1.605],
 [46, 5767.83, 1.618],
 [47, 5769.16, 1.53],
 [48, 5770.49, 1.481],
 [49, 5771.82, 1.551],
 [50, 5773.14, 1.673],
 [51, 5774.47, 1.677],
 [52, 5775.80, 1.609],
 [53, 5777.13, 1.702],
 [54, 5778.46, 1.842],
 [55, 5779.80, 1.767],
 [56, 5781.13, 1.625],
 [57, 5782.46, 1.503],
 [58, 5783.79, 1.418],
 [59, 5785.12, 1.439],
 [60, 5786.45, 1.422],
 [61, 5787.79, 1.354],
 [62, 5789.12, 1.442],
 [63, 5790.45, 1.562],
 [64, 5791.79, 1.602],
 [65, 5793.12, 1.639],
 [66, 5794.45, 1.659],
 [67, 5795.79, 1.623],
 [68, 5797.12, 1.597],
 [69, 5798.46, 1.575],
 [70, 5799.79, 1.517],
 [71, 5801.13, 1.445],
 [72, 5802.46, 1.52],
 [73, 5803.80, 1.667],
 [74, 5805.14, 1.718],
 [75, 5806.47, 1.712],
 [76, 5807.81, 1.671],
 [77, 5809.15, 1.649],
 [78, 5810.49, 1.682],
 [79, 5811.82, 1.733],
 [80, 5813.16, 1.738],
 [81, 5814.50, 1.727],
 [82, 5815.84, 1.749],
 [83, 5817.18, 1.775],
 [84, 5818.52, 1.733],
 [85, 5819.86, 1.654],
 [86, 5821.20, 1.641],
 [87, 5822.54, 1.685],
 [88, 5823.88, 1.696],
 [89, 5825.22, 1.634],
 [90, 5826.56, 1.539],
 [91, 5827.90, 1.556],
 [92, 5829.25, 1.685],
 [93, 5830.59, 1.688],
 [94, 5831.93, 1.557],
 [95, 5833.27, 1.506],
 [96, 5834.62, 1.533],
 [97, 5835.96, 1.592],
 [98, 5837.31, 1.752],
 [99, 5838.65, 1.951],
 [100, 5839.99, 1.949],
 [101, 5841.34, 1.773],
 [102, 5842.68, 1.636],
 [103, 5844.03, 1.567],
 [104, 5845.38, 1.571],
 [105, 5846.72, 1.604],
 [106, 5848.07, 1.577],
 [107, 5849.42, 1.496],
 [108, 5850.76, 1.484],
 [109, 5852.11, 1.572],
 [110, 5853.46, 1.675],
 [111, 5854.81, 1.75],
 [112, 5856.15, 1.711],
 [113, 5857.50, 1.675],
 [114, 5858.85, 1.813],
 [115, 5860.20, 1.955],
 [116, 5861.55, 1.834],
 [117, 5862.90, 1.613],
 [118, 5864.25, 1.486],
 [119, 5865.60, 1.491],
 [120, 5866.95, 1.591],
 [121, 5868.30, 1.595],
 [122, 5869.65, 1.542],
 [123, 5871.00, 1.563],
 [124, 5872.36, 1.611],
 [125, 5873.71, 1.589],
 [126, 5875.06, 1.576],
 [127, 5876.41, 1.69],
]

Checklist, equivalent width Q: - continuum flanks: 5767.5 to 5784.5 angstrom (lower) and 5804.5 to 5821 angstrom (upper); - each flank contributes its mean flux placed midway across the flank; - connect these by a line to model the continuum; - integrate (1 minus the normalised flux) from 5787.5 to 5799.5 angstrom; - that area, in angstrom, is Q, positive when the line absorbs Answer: 0.68 angstrom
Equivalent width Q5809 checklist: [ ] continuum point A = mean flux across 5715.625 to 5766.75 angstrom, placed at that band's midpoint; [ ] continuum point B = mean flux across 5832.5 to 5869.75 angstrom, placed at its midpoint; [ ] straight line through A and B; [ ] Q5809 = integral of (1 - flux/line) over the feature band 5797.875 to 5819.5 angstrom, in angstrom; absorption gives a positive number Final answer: -0.79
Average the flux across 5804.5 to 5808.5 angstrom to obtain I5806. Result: 1.7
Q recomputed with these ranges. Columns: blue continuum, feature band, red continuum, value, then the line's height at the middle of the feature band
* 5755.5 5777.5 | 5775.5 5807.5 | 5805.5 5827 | 0.6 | 1.61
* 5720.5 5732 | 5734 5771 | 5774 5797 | 2.3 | 1.61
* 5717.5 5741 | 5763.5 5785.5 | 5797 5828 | 0.2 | 1.61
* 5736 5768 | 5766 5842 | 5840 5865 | -2.0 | 1.59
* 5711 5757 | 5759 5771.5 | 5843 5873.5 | 0.4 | 1.54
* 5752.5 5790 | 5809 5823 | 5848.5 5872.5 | -1.0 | 1.59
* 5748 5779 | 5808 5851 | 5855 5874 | -1.1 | 1.62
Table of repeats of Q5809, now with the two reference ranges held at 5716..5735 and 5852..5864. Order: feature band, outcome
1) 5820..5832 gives 0.4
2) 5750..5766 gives 0.8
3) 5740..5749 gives 0.6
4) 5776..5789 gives 0.6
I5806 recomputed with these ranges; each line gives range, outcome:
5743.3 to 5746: 1.46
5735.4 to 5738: 1.5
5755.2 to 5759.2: 1.5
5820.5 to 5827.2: 1.64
